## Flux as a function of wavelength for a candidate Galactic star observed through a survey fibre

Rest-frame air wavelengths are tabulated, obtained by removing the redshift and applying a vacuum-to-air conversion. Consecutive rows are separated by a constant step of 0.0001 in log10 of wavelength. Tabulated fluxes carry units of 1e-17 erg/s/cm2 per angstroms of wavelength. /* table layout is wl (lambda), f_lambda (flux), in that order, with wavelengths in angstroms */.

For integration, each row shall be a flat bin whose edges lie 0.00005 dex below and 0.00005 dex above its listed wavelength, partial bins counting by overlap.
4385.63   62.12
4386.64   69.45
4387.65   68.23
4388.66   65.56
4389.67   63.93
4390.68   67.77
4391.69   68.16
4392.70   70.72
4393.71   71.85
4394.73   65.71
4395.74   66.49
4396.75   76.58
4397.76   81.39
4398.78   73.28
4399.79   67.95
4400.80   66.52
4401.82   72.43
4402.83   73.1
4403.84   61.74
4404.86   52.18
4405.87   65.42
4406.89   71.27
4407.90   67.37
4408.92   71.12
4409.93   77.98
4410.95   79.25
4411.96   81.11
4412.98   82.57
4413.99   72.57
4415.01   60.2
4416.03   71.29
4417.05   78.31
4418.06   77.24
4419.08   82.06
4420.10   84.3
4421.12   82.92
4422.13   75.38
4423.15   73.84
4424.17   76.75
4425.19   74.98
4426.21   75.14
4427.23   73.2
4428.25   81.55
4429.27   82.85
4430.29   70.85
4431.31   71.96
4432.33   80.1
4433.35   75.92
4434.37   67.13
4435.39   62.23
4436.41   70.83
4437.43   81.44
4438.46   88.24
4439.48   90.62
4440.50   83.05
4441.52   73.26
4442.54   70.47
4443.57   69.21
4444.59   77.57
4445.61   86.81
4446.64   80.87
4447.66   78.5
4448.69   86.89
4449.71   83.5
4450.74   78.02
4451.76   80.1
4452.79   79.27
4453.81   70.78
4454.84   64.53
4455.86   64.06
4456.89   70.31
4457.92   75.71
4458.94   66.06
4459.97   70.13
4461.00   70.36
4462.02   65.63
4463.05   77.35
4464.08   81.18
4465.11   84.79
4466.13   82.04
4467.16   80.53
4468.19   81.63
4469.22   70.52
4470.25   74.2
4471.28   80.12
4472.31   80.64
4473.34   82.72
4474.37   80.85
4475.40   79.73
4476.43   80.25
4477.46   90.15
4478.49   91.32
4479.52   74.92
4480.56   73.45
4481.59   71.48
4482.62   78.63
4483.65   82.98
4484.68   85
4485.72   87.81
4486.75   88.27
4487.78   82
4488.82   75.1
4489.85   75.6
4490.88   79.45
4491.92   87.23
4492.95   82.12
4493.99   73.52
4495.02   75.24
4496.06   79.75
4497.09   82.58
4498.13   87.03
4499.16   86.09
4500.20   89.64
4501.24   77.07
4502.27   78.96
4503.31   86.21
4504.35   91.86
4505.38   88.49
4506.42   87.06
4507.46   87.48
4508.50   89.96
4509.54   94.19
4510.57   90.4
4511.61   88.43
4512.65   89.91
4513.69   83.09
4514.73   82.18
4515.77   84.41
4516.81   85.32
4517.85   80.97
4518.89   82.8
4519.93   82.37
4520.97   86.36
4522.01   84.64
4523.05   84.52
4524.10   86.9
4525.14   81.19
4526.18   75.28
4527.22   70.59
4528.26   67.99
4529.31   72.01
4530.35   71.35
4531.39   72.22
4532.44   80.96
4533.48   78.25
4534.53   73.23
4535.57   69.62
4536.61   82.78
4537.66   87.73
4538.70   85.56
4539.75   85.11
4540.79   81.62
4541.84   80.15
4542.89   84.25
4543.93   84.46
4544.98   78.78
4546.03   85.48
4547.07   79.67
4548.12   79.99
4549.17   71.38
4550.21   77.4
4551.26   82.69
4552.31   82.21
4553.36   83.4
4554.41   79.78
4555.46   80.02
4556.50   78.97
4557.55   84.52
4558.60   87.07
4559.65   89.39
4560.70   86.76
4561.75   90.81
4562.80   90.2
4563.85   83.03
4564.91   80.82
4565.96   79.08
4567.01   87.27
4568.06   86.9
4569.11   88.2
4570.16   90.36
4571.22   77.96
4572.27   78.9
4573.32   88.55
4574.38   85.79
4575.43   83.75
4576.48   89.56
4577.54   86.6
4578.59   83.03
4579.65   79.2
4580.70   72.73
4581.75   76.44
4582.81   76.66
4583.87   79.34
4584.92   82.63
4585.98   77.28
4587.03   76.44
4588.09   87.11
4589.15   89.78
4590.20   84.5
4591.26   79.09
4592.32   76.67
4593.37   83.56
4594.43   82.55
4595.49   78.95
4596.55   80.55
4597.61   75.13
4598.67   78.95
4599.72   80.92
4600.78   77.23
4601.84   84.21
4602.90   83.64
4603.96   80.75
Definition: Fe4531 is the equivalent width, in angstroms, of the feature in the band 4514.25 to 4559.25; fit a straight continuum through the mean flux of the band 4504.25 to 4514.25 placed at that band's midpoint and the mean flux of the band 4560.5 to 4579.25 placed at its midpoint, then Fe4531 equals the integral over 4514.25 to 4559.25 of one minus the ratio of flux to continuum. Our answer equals 3.6 angstroms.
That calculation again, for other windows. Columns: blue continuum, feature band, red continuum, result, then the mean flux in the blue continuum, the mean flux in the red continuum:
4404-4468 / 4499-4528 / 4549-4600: -1.96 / 75.5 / 82.4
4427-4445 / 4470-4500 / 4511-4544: -0.94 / 76.2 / 80.8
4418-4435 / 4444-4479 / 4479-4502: 0.46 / 76.7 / 80.7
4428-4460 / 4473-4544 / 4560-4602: -2.67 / 76.1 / 82.4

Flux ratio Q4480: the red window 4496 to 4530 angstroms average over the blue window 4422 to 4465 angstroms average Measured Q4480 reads 1.11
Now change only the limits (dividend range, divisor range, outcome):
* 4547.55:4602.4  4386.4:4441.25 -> 1.12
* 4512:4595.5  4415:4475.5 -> 1.07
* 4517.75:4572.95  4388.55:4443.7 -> 1.11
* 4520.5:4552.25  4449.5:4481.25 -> 1.03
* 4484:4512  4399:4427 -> 1.15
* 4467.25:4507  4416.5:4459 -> 1.06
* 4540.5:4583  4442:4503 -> 1.05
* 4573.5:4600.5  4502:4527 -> 0.95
